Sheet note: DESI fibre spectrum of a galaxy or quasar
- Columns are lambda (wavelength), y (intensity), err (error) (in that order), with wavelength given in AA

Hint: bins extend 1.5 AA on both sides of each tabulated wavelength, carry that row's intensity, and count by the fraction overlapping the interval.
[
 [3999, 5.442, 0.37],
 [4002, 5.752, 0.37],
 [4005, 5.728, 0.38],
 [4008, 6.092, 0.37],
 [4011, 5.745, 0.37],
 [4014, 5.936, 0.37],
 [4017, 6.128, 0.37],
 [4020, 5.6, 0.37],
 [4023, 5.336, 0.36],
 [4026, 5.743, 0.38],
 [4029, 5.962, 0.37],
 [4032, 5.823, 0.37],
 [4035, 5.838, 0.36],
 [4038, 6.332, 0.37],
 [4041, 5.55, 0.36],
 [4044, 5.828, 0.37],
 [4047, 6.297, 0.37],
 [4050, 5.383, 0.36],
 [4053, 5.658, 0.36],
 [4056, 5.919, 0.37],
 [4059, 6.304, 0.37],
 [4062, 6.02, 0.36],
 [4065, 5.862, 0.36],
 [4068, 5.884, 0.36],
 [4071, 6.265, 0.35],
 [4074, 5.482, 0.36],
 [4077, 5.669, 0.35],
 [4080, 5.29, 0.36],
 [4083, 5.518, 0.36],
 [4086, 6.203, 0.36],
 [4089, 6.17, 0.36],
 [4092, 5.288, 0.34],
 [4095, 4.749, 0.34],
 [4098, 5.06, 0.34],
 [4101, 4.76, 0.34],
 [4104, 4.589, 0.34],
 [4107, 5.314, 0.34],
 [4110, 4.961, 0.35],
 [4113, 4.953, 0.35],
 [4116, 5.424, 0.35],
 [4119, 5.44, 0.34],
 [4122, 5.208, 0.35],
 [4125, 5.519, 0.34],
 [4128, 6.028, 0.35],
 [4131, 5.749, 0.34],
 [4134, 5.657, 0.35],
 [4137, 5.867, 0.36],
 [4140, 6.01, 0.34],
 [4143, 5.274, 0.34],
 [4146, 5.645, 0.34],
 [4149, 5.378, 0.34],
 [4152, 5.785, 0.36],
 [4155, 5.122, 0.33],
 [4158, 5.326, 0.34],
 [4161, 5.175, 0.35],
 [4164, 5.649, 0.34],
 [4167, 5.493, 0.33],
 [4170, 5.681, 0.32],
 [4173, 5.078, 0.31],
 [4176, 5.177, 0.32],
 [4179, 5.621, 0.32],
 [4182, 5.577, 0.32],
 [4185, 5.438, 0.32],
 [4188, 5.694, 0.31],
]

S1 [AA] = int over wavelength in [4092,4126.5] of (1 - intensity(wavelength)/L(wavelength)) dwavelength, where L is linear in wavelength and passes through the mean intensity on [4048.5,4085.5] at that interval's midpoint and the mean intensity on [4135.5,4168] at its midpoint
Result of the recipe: 3.4 AA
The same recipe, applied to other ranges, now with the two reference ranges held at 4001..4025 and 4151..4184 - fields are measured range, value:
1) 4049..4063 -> -0.4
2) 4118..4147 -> -0.7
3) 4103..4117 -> 1.3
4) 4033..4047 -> -0.5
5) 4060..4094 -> -0.9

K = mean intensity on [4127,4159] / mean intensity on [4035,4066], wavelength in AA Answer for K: 0.95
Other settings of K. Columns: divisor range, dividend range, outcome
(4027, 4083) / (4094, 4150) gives 0.92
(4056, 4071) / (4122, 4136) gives 0.94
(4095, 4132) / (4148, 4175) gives 1.03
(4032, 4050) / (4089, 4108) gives 0.85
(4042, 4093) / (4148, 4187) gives 0.93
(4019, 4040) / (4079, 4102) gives 0.93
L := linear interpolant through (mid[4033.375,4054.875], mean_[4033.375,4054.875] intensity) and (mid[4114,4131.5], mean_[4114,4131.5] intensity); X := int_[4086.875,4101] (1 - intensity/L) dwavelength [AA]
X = 0.88 AA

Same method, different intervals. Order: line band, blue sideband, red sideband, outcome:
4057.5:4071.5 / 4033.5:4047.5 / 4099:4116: -1.2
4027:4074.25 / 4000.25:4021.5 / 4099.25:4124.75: -3.0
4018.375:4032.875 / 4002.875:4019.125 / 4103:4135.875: 0.4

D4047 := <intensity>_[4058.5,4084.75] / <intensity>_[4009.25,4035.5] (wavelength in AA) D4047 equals 1.0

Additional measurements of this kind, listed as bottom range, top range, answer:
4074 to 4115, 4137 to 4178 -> 1.03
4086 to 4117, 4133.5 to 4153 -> 1.09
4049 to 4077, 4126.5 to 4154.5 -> 0.97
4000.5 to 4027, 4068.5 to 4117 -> 0.93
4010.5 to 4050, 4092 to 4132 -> 0.89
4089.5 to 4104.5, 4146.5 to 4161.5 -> 1.08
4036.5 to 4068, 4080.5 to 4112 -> 0.89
